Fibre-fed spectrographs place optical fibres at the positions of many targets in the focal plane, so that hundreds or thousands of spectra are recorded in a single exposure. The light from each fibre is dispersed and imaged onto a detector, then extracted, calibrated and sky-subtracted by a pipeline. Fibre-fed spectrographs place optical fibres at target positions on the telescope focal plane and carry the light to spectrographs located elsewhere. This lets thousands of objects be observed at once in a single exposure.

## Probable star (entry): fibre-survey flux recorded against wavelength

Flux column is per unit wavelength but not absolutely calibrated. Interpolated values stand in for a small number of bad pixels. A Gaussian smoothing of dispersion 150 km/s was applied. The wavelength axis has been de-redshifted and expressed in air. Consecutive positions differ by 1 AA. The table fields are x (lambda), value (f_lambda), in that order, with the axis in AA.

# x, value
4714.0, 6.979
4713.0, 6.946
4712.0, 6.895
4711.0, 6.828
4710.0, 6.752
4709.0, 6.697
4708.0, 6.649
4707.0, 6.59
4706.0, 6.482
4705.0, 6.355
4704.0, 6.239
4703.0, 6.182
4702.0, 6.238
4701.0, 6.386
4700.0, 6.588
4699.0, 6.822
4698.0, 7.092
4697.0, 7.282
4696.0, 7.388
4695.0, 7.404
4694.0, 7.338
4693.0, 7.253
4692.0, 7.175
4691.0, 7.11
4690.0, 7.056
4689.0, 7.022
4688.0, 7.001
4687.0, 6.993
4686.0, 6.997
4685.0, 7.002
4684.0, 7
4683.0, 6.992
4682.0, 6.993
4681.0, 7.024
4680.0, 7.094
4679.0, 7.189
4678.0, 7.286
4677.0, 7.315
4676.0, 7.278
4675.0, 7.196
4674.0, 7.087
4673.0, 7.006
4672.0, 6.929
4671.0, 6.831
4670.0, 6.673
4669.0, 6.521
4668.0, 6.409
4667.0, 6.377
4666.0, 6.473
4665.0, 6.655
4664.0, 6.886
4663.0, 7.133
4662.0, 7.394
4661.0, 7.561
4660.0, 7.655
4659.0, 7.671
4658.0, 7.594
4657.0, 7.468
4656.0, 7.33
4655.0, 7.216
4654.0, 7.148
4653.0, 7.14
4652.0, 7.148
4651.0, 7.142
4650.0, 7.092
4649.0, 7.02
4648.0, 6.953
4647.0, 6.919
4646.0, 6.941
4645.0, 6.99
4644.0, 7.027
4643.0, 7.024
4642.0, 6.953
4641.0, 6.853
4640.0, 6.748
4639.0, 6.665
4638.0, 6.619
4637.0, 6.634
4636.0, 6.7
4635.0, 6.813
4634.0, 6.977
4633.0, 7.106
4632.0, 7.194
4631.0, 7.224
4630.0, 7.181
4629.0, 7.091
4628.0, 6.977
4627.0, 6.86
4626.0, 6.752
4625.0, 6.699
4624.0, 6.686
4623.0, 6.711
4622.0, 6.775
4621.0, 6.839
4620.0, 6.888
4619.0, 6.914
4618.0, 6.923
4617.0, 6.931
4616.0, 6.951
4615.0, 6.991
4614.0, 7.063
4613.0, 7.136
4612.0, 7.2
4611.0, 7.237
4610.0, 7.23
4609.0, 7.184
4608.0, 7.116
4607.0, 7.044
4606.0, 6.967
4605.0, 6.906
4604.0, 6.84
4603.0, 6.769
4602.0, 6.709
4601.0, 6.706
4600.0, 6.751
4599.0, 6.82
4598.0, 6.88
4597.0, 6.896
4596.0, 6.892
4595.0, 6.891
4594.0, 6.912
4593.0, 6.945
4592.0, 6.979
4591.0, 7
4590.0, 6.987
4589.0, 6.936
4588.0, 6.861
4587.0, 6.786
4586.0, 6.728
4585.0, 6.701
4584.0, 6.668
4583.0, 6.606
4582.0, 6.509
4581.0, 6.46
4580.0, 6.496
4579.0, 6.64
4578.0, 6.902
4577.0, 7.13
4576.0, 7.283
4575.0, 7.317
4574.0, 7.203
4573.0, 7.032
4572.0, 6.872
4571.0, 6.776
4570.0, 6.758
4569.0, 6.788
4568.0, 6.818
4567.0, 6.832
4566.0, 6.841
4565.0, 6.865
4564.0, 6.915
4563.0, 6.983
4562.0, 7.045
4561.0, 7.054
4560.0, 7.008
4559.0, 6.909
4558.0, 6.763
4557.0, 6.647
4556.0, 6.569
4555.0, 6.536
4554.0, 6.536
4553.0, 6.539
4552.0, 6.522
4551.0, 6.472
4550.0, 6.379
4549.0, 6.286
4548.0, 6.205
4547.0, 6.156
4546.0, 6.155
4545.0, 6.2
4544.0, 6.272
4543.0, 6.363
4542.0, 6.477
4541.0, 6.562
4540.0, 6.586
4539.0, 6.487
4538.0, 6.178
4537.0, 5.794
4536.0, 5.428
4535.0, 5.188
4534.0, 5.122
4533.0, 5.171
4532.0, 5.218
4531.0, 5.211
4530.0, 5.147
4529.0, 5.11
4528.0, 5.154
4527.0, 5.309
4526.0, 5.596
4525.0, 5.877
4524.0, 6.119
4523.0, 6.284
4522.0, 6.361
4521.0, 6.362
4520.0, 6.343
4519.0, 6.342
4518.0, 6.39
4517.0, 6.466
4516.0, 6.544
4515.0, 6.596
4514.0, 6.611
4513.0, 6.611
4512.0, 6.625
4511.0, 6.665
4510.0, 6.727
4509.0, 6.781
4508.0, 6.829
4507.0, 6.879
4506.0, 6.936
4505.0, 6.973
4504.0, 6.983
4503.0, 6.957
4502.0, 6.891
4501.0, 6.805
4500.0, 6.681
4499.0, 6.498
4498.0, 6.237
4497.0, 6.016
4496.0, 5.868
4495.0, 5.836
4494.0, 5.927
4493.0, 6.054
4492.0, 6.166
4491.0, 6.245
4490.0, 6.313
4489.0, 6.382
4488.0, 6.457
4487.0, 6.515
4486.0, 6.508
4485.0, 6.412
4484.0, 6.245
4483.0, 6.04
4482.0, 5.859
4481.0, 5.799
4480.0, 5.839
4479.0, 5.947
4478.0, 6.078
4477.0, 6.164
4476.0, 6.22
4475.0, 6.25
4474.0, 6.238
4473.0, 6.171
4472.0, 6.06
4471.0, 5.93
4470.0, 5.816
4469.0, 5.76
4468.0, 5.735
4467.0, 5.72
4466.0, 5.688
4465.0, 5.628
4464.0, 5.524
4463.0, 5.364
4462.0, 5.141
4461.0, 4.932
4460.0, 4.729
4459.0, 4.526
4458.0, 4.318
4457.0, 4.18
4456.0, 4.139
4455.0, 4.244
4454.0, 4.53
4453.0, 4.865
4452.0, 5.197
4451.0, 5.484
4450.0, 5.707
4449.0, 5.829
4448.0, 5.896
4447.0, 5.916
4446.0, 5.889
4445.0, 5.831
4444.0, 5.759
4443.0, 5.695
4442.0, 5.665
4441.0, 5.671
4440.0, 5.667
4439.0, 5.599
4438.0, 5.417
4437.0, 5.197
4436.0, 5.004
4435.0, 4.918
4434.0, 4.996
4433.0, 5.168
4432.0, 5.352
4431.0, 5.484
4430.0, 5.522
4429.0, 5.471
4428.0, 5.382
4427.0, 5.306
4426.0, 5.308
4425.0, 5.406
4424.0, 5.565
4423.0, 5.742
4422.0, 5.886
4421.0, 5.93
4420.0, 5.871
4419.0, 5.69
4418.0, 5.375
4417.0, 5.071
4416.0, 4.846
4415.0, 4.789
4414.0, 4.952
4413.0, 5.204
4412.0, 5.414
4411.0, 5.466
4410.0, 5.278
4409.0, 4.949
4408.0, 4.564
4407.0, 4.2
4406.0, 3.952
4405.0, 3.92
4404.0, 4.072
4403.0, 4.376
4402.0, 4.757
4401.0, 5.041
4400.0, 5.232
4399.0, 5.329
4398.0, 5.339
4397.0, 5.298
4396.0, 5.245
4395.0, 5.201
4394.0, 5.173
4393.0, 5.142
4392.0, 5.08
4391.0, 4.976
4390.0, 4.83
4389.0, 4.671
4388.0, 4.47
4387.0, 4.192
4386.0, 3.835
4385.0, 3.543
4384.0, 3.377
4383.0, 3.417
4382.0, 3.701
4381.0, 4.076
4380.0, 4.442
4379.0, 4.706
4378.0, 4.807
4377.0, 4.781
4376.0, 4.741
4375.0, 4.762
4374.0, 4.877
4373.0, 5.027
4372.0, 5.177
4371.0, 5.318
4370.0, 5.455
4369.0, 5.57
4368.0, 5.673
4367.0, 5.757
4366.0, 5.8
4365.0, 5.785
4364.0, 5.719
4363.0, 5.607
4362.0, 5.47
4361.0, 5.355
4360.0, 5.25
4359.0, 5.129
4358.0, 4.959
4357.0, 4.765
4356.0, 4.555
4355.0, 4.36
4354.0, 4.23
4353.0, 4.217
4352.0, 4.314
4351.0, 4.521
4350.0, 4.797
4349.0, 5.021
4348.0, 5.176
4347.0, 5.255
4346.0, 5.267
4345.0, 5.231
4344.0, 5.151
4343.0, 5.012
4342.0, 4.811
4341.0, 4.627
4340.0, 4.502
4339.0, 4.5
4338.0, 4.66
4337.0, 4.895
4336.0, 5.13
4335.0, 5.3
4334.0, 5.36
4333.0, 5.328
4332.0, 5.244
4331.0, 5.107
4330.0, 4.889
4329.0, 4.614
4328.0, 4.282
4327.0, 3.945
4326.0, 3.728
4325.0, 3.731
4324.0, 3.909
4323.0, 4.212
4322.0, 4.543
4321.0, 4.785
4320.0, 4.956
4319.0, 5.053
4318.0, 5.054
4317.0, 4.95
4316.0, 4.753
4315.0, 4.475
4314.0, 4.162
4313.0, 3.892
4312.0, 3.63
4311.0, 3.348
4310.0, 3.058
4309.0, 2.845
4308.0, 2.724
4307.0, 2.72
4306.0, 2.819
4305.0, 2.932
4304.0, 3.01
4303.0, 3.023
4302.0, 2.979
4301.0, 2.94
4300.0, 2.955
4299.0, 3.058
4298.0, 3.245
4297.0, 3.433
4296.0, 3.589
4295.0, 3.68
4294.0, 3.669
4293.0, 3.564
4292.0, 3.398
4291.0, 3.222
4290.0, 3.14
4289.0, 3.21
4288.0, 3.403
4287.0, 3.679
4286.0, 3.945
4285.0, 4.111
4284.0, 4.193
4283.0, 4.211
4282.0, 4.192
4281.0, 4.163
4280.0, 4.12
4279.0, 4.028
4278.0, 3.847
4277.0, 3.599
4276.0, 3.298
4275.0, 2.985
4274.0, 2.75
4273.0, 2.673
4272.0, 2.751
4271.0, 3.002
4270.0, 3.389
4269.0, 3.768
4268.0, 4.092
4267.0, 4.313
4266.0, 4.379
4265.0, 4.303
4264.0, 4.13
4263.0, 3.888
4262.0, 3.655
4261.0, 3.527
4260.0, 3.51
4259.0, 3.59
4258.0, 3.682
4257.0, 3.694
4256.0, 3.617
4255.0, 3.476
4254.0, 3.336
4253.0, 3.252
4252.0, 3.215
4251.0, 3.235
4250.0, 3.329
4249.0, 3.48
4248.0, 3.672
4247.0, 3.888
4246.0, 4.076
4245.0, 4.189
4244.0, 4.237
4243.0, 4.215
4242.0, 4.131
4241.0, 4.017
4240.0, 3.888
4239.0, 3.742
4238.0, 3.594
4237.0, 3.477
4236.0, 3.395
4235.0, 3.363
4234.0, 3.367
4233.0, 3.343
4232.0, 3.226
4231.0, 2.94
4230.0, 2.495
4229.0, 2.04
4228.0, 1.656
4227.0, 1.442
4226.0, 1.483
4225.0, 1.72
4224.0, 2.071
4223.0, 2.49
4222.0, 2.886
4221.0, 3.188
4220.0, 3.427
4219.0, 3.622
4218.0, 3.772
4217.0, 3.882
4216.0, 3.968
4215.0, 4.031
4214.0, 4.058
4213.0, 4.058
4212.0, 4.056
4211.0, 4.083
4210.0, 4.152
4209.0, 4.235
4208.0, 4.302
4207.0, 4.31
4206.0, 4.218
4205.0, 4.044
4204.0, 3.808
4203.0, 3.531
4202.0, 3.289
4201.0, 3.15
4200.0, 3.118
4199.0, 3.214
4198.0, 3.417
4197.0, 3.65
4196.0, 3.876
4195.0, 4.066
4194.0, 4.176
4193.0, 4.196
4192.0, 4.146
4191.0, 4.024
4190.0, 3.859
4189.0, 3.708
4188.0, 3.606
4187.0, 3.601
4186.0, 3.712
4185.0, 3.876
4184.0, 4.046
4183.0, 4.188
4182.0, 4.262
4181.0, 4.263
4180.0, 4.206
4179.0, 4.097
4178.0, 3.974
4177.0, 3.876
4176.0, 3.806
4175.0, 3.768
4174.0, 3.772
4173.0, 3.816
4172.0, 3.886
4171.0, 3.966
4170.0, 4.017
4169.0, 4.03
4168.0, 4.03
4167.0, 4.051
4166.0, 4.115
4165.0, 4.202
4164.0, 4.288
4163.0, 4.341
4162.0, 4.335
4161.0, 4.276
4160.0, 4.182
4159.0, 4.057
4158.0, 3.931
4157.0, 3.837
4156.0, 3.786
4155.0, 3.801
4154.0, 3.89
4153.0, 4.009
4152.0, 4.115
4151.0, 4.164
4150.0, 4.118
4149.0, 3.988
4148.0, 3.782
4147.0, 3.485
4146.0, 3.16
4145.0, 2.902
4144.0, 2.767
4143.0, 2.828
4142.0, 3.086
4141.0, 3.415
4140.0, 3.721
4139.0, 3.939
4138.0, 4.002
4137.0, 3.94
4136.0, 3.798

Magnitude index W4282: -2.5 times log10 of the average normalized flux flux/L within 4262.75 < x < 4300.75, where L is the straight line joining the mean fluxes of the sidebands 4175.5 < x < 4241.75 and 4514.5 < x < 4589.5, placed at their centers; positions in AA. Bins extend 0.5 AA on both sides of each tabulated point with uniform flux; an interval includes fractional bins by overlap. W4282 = 0.155 mag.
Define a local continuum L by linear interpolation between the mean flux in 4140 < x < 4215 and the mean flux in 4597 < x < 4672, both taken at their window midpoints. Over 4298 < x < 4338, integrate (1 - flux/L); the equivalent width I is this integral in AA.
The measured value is 6.4 AA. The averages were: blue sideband 3.87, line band 4.06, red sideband 6.97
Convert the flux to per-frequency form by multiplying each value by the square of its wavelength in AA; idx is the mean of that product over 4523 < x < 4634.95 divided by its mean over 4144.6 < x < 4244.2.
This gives 2.14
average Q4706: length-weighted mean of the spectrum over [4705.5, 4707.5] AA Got 6.54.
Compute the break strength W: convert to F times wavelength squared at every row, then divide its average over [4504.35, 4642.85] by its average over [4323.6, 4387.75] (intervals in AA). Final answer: 1.53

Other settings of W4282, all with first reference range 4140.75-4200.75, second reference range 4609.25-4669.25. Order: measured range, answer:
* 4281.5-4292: 0.24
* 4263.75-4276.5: 0.27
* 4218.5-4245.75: 0.35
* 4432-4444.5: 0.05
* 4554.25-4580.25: -0.06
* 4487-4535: -0.02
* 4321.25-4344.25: 0.06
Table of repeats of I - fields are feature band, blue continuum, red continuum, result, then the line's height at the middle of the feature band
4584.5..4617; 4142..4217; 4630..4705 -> -1.8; 6.57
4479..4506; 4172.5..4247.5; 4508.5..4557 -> -2.3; 5.83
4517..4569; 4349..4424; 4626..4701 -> -1.0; 6.11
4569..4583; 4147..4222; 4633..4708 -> -1.1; 6.38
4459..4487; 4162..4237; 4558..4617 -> 0.5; 5.94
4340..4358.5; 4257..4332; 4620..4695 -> -2.4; 4.24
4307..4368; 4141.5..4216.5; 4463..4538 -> 3.8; 4.98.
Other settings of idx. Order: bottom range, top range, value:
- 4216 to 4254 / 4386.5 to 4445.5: 1.73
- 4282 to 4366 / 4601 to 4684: 1.88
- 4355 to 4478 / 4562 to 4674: 1.47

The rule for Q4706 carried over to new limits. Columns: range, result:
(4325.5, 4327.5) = 3.84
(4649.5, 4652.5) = 7.13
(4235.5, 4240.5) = 3.62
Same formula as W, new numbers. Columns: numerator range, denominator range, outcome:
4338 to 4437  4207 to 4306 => 1.52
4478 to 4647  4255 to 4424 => 1.65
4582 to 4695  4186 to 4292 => 2.35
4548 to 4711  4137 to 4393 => 2.04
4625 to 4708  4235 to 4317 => 2.32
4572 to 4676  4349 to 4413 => 1.60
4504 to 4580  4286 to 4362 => 1.68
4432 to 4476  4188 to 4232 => 1.76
